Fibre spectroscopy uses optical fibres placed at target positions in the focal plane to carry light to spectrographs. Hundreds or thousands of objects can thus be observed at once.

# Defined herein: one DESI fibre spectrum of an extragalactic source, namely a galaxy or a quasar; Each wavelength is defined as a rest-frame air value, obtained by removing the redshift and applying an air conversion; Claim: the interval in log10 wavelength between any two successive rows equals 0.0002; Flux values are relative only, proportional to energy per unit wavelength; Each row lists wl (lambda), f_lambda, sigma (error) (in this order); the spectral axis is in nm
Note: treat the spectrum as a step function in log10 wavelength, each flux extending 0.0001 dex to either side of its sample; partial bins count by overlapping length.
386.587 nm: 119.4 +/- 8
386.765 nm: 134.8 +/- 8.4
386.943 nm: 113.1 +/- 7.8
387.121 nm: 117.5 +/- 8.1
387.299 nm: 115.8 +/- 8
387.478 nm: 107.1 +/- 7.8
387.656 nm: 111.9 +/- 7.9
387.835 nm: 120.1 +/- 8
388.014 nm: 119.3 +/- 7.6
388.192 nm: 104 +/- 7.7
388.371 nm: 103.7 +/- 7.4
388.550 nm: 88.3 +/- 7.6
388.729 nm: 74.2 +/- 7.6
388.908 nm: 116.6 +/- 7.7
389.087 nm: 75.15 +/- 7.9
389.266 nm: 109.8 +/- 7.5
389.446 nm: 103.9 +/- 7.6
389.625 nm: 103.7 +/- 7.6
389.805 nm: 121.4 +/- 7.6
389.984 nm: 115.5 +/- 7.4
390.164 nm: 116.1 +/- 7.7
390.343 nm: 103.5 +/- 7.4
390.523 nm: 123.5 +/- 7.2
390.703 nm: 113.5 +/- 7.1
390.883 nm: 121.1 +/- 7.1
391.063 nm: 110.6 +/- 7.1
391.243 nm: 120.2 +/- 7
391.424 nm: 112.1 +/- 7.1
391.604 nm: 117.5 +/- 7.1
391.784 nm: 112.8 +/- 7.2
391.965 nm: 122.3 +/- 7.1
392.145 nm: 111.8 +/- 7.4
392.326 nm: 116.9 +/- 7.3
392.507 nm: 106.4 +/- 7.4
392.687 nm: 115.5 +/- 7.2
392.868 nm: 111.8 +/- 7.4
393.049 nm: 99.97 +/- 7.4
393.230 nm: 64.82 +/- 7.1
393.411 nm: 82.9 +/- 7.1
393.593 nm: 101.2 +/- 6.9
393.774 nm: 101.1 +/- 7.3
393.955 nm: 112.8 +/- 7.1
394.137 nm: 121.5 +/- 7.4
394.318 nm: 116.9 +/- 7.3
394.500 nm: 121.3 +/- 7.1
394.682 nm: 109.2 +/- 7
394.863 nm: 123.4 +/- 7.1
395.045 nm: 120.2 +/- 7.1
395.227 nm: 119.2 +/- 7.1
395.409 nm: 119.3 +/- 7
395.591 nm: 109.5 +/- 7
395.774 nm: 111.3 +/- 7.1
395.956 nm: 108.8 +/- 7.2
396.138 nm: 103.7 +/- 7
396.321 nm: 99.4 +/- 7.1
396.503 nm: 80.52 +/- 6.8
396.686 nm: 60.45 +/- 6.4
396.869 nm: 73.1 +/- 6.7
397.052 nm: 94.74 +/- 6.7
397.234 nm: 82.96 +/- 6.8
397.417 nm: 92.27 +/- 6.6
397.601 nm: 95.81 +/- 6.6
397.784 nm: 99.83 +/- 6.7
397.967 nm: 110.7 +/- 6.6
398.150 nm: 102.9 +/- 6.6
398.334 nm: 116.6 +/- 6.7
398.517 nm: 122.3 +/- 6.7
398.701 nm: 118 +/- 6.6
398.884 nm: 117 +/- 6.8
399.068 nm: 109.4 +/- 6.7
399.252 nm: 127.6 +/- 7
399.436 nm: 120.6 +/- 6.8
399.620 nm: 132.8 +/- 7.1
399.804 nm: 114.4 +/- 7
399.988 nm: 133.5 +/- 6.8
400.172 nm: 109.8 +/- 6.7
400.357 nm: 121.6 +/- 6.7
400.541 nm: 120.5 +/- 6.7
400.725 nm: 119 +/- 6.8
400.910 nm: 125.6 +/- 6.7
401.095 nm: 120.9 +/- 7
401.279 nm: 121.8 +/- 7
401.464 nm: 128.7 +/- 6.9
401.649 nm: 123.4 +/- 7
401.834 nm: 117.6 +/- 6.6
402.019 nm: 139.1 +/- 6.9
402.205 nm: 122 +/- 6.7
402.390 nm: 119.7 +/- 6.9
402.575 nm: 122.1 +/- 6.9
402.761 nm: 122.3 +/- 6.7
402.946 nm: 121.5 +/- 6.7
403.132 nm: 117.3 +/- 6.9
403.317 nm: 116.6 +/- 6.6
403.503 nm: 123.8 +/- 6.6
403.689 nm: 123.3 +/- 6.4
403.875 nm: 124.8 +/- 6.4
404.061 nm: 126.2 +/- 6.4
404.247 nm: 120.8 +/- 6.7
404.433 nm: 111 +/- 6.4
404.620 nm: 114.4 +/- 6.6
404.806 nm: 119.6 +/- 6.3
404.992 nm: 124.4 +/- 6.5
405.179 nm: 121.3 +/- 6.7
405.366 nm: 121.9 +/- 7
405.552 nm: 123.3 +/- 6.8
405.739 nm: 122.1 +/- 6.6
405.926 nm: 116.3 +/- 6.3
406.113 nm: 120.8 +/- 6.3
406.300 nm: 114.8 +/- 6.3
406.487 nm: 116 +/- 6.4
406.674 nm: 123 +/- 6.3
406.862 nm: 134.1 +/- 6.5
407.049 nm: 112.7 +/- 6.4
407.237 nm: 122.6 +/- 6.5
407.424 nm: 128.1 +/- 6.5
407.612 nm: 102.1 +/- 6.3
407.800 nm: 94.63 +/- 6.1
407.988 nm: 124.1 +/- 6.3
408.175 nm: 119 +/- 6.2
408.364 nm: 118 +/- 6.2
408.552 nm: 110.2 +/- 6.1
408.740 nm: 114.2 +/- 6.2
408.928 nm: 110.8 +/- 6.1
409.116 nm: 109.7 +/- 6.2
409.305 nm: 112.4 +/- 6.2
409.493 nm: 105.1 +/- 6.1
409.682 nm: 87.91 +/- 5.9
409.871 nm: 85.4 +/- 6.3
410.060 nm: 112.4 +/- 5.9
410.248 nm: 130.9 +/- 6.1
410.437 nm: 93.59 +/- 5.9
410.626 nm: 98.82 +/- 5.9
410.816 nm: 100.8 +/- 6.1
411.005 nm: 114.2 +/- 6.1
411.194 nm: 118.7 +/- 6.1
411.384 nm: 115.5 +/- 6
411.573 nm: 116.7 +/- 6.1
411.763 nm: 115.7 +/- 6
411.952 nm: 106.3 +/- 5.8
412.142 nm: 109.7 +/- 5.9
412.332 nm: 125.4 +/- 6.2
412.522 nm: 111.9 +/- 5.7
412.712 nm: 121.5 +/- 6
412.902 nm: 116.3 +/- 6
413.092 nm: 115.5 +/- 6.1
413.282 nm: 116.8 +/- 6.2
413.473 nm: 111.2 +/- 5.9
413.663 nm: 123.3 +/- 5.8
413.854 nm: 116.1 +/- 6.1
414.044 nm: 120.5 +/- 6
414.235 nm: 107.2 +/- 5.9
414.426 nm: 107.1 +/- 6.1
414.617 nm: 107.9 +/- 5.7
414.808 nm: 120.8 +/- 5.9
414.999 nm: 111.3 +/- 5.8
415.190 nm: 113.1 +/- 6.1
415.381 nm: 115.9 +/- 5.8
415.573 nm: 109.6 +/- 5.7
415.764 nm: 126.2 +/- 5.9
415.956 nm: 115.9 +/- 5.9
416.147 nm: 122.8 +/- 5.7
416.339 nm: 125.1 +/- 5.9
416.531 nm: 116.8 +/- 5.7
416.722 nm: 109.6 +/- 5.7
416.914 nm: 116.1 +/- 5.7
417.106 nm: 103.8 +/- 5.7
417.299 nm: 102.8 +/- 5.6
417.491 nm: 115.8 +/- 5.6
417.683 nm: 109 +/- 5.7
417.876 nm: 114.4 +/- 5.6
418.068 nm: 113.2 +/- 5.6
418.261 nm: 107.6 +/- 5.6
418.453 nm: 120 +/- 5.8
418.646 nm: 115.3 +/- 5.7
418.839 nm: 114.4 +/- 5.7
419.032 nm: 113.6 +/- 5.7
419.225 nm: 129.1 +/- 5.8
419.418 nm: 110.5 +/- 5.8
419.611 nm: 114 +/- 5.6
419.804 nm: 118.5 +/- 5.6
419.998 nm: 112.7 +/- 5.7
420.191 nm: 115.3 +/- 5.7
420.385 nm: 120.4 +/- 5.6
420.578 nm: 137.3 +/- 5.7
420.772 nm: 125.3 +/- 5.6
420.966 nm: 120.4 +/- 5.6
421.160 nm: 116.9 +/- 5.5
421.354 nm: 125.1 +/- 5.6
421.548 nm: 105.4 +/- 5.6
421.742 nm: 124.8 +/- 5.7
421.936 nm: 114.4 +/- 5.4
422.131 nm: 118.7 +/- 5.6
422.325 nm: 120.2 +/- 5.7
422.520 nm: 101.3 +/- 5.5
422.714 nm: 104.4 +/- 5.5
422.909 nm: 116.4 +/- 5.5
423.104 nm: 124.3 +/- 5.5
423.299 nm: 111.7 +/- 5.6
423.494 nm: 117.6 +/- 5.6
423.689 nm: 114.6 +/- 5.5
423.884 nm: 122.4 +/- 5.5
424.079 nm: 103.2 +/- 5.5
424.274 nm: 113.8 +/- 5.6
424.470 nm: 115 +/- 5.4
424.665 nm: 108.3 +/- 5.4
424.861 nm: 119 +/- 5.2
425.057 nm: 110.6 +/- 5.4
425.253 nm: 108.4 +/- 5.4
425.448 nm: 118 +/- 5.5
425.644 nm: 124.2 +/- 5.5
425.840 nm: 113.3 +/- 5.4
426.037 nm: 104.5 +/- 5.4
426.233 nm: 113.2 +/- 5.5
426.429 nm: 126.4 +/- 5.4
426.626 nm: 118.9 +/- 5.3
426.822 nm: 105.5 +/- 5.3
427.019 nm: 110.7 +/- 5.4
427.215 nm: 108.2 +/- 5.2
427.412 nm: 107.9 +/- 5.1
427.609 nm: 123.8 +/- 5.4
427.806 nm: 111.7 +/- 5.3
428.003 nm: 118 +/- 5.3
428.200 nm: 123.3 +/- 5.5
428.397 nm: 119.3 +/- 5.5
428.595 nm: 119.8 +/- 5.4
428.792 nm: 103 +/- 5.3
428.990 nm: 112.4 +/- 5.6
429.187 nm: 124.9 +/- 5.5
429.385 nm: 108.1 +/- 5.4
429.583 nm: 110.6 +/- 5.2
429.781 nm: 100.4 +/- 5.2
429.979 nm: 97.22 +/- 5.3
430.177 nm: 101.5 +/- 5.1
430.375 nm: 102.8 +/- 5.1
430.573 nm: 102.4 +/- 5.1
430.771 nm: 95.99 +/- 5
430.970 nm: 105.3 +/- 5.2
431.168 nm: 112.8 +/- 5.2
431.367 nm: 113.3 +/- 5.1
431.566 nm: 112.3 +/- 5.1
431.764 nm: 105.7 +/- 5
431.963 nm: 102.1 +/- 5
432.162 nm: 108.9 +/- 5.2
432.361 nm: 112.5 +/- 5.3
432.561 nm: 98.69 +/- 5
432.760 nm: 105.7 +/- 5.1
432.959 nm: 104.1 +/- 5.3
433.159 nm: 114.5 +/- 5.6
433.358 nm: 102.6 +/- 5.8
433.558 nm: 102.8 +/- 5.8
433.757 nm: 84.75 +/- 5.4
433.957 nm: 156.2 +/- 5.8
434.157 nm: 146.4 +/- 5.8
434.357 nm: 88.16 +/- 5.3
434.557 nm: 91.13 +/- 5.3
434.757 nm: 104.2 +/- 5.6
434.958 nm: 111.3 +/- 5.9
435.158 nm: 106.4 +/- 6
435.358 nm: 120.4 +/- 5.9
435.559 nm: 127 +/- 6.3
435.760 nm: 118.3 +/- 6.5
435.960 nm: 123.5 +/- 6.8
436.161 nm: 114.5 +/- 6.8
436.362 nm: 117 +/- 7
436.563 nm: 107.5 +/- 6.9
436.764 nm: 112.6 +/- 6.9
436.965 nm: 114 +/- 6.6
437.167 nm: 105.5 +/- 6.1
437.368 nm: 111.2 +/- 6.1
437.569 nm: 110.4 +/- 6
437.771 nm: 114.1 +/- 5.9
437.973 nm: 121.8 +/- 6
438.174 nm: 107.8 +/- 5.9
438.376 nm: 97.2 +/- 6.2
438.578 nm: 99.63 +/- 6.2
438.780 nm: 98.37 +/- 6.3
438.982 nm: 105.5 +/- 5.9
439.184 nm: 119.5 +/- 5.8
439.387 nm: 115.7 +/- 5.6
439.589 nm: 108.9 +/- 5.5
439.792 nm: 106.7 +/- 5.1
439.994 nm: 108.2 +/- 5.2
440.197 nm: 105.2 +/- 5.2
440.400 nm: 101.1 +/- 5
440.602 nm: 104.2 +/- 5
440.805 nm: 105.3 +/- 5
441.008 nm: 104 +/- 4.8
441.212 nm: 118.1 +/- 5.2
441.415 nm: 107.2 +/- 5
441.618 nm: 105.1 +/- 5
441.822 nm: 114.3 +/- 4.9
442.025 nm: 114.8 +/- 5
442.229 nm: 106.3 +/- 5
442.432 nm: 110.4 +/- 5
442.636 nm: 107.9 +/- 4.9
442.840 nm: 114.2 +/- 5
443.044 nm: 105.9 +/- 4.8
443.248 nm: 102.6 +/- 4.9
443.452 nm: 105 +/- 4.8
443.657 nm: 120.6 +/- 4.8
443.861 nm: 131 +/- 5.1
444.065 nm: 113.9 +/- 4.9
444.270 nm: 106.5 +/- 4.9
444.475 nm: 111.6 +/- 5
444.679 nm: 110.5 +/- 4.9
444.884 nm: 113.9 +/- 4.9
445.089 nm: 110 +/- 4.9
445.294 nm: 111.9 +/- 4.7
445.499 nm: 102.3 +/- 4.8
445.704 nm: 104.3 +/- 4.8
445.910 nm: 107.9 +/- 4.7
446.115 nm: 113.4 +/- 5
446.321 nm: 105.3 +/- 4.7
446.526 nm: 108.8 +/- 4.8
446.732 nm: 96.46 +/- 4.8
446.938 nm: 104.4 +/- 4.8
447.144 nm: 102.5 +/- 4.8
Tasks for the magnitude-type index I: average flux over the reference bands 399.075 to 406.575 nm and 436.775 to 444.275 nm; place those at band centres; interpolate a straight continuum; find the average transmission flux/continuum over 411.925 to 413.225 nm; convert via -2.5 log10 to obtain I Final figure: 0.02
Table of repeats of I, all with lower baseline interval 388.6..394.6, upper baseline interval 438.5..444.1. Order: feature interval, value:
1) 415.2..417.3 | -0.06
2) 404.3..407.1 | -0.11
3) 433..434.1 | -0.04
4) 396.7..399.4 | 0.05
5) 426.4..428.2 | -0.05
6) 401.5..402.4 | -0.15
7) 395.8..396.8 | 0.18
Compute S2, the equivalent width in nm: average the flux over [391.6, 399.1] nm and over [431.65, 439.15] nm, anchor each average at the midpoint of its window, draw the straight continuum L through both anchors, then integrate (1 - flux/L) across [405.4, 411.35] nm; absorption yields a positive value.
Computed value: -0.33 nm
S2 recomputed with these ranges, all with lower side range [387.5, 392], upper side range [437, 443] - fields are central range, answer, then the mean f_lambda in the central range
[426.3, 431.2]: -0.09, 111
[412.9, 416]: -0.17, 115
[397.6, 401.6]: -0.33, 118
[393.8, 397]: 0.09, 106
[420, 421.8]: -0.19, 121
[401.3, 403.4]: -0.26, 123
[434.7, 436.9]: -0.13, 115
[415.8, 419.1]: -0.16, 114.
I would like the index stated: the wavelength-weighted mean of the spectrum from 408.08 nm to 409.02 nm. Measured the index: 115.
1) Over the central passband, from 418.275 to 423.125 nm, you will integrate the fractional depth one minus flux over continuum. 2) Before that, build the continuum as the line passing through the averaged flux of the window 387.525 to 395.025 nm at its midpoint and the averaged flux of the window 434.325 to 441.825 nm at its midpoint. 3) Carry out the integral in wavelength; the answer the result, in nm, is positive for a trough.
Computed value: -0.36 nm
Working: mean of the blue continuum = 109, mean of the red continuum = 109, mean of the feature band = 117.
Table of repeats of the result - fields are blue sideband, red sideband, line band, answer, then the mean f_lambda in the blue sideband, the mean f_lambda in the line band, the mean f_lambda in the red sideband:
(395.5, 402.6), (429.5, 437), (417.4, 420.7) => -0.191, 111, 117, 109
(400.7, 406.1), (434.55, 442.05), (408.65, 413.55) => 0.349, 122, 111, 110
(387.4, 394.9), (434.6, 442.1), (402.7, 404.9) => -0.223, 109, 120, 110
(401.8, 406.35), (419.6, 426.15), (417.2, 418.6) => 0.064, 121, 112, 116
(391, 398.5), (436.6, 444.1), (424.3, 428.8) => -0.264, 105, 115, 110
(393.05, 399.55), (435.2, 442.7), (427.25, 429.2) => -0.119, 105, 116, 110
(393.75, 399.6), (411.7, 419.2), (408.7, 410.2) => 0.095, 107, 105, 115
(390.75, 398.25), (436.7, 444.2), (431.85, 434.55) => -0.006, 105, 109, 110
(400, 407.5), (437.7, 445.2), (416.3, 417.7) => 0.063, 121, 112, 110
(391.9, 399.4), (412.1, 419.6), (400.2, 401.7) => -0.193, 106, 122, 115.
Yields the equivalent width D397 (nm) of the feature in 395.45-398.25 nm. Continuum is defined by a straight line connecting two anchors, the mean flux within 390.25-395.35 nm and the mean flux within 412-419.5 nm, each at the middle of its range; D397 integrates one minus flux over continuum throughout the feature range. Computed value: 0.41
